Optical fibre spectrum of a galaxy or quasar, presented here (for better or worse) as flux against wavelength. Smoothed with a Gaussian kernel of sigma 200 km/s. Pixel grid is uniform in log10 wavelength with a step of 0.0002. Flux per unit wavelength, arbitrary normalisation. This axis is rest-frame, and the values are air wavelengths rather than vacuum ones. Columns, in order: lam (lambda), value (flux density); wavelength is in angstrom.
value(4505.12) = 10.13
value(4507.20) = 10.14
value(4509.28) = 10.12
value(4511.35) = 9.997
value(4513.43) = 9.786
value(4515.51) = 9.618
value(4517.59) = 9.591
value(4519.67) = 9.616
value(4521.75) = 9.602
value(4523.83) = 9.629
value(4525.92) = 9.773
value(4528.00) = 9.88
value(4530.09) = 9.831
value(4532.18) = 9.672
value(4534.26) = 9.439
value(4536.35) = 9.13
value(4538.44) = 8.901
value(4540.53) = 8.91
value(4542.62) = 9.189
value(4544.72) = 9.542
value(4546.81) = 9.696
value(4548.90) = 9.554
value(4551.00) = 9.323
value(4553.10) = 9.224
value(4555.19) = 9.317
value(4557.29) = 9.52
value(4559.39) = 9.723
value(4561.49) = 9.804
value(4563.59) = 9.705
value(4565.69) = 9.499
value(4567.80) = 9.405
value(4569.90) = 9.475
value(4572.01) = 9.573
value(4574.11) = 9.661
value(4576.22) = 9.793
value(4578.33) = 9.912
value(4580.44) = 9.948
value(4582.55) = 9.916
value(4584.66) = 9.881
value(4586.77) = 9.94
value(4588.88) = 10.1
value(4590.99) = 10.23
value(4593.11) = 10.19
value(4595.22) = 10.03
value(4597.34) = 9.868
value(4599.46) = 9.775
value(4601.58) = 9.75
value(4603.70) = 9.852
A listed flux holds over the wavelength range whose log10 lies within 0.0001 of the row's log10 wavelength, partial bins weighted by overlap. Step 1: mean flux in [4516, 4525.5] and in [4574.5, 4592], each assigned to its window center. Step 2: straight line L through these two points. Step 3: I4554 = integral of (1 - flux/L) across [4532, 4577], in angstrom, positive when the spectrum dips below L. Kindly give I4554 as 1.6 angstrom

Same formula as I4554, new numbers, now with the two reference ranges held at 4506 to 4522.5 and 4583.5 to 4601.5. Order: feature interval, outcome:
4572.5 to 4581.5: 0.1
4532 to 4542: 0.7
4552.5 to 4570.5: 0.7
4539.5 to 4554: 0.8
